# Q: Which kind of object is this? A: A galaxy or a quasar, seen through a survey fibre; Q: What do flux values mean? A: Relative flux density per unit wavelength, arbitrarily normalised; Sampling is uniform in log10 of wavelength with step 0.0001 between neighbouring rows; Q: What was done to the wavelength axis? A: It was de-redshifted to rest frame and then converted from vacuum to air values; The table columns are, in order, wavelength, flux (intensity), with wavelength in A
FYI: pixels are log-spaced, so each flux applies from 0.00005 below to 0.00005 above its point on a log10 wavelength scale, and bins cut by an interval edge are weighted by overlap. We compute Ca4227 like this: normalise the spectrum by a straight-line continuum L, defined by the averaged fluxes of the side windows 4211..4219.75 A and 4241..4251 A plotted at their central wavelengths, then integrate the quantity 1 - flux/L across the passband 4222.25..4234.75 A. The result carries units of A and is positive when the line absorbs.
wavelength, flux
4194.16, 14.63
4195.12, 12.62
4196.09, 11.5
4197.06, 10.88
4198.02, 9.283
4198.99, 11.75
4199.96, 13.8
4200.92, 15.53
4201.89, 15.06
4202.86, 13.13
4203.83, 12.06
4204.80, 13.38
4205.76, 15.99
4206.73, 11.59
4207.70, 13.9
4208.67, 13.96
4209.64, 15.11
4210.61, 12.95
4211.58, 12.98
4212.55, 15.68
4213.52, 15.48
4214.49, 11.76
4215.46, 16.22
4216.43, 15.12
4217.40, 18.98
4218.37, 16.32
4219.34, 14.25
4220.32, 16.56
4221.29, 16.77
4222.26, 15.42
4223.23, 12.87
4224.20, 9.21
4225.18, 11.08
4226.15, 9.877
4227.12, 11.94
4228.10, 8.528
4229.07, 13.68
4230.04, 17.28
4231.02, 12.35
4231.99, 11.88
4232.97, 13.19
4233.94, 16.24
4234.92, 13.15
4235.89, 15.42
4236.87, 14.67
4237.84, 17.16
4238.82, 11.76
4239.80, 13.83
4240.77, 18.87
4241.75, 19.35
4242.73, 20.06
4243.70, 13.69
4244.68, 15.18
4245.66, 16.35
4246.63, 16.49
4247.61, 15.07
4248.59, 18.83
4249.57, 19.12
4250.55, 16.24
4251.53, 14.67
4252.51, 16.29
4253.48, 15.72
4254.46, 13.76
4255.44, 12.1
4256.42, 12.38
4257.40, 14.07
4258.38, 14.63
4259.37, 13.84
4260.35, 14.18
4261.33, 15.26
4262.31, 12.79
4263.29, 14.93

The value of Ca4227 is 2.8 A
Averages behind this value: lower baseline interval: 15.2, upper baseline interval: 17.1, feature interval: 12.5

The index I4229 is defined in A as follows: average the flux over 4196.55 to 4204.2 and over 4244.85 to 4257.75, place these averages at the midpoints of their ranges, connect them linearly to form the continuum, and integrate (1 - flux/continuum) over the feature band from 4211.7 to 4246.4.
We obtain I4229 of -0.8 A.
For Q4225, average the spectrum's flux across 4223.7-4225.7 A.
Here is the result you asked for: 10.2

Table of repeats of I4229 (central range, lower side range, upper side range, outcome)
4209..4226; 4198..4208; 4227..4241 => -1.0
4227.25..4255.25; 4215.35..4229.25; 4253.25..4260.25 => -3.1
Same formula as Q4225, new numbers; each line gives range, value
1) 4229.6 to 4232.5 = 13.7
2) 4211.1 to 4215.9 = 14.4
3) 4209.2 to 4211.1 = 14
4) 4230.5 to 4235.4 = 13.4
